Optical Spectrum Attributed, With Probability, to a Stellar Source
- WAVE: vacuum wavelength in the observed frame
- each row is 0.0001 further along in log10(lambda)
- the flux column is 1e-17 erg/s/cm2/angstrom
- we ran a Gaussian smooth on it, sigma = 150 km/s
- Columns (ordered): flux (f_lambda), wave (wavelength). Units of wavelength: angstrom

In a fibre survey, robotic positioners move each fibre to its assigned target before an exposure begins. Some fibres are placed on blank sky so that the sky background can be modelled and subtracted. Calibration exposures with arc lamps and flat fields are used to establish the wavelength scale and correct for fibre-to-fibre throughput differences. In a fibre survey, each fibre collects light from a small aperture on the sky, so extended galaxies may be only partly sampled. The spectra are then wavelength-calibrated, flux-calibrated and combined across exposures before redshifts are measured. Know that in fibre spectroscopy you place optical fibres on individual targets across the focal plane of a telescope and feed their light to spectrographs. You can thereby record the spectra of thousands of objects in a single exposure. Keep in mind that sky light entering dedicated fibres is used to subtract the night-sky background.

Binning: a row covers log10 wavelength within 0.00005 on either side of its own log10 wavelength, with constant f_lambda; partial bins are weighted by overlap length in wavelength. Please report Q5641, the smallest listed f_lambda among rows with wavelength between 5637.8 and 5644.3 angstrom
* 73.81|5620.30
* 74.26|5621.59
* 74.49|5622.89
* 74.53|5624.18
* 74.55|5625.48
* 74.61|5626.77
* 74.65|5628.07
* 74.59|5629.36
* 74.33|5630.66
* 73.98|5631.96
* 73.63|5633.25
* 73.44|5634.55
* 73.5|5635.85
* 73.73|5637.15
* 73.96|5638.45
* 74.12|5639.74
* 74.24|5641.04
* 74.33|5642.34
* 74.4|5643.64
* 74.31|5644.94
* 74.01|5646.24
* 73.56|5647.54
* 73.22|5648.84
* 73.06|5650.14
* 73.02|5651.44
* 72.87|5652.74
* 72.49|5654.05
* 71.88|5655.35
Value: 73.96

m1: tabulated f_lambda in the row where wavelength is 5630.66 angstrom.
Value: 74.33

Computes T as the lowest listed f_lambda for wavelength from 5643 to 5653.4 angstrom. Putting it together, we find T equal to 72.87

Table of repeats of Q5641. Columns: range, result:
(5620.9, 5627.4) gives 74.26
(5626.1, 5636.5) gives 73.44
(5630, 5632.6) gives 73.98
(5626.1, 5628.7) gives 74.61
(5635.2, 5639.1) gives 73.5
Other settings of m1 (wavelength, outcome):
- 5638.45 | 73.96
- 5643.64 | 74.4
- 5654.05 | 72.49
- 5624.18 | 74.53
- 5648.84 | 73.22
